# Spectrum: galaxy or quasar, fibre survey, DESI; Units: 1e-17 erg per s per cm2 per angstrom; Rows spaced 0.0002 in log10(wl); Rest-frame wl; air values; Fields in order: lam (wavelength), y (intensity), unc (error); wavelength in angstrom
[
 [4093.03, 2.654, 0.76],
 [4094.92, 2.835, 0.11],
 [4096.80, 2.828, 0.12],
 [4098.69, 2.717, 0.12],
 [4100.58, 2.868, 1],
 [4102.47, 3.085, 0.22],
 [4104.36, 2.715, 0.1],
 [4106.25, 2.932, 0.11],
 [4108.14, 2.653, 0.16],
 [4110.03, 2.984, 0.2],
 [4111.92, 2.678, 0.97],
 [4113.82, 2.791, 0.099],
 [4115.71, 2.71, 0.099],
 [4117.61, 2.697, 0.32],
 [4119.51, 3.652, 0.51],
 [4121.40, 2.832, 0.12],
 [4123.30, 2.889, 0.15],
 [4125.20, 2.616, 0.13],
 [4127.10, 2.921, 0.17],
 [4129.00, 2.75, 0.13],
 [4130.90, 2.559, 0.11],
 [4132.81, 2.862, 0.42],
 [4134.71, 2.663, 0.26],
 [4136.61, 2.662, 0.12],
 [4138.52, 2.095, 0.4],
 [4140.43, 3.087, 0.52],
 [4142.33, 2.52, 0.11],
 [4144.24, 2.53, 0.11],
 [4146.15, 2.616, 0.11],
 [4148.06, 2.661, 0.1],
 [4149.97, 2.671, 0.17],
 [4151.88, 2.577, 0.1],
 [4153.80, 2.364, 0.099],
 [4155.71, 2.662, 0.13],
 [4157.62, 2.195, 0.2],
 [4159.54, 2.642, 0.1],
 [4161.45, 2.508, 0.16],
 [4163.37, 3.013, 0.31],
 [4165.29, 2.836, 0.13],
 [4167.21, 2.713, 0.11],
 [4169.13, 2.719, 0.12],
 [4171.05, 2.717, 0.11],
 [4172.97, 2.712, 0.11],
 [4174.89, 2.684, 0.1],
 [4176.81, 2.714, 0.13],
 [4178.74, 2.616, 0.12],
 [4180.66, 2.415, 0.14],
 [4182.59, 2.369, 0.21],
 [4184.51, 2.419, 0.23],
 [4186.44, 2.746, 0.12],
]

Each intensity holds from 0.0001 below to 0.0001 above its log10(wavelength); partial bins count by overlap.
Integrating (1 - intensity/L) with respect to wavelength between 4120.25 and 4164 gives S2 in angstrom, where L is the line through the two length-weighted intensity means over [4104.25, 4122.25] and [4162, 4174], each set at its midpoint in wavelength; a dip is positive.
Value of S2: 2.66 angstrom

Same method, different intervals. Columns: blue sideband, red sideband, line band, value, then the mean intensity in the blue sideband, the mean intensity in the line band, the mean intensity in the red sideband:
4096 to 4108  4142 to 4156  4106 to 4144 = -0.8 angstrom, 2.84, 2.77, 2.57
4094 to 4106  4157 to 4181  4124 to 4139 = 0.6 angstrom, 2.85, 2.66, 2.67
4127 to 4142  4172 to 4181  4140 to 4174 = 0.2 angstrom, 2.68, 2.65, 2.64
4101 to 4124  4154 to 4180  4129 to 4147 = 1.0 angstrom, 2.88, 2.63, 2.66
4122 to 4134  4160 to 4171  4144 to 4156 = 0.8 angstrom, 2.77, 2.58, 2.75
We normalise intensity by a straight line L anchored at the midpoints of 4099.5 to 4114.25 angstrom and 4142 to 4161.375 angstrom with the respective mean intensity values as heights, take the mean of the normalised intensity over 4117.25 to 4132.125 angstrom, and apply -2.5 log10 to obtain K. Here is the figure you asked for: -0.058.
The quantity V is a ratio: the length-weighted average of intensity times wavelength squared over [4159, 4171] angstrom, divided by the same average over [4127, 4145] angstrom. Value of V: 1.05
